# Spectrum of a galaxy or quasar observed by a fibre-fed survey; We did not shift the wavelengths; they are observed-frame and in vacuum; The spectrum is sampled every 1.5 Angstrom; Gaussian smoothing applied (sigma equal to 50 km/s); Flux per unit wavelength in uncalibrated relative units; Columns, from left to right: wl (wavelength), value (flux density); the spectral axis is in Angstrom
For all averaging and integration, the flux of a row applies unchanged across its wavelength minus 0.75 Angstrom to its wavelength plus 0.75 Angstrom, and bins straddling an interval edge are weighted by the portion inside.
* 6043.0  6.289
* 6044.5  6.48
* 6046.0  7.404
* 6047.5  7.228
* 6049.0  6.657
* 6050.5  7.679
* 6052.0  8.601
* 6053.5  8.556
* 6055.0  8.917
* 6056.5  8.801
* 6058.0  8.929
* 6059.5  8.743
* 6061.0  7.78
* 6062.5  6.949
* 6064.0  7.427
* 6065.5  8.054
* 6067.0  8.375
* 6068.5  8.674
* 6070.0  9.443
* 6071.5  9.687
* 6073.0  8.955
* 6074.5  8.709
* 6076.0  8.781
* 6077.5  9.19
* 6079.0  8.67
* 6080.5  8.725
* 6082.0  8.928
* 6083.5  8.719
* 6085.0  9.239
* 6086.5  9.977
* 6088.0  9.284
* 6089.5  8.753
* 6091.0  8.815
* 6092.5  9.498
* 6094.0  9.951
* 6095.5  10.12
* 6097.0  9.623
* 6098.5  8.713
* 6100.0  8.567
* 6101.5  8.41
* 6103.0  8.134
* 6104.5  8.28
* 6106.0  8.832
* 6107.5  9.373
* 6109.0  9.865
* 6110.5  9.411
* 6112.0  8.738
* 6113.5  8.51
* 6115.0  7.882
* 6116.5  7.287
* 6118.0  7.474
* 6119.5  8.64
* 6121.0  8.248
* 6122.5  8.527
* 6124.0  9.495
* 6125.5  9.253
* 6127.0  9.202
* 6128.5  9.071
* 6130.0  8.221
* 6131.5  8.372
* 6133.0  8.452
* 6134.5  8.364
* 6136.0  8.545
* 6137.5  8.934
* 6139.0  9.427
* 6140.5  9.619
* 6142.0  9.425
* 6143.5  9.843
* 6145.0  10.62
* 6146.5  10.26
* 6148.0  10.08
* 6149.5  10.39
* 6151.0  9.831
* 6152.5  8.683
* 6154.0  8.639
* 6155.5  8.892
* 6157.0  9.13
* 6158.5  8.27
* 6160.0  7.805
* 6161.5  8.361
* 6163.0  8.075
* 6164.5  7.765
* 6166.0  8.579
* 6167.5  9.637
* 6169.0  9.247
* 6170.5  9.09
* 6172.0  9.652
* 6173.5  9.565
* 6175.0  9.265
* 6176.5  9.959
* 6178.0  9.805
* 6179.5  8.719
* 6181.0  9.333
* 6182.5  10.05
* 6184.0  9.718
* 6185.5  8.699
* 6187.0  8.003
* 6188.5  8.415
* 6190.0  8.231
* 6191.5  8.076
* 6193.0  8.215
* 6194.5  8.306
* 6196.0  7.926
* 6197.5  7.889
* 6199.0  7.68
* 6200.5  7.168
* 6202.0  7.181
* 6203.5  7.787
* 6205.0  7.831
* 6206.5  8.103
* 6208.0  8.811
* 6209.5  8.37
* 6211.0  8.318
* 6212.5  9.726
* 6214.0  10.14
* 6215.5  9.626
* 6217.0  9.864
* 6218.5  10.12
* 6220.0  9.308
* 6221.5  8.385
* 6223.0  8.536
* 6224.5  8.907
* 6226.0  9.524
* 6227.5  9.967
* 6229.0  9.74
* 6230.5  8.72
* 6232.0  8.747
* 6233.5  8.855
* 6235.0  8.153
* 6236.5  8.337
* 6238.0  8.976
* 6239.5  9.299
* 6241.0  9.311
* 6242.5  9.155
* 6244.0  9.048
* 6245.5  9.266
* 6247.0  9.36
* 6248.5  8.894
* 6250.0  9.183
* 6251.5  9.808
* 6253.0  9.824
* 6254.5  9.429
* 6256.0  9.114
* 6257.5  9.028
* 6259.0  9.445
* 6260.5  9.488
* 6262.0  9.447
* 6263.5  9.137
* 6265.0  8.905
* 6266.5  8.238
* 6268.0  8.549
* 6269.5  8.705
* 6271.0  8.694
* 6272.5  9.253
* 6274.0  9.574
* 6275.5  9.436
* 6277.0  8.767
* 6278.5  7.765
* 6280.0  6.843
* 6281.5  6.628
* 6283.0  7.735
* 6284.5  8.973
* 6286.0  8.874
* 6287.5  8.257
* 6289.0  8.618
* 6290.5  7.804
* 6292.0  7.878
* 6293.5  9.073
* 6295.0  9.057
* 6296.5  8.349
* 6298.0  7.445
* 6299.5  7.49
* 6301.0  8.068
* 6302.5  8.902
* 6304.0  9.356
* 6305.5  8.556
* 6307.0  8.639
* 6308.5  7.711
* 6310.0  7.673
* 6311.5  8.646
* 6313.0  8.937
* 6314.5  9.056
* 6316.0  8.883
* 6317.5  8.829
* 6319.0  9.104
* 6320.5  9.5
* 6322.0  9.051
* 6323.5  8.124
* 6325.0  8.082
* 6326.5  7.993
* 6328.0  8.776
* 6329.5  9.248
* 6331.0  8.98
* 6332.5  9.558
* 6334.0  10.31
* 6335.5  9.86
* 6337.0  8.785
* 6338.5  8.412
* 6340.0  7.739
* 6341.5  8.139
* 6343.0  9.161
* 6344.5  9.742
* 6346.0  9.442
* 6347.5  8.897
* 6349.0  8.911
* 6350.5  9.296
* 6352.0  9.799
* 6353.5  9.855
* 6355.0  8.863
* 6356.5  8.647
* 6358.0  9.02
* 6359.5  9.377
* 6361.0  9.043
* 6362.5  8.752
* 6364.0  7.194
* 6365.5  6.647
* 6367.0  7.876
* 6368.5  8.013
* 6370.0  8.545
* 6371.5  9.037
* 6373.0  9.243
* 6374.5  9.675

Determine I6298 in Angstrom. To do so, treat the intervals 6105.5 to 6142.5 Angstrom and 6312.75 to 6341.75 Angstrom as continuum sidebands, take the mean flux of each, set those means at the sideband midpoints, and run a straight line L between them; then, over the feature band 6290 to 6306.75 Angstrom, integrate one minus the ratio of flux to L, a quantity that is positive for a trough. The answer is 0.9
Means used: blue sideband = 8.76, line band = 8.38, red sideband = 8.88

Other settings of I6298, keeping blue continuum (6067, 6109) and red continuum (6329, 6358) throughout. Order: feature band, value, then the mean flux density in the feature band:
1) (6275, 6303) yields 2.8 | 8.19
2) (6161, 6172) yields 0.4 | 8.75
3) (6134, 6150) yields -0.9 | 9.6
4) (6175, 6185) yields -0.5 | 9.55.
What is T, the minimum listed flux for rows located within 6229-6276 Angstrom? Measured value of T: 8.153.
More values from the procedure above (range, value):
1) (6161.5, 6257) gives 7.168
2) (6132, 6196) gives 7.765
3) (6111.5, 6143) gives 7.287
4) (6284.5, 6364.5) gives 7.194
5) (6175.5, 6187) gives 8.003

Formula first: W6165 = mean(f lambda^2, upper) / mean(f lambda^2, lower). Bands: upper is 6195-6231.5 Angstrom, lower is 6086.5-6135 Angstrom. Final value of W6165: 1.0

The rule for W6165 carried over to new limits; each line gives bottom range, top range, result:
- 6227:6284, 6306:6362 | 1.03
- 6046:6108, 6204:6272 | 1.10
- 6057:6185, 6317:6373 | 1.06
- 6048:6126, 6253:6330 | 1.06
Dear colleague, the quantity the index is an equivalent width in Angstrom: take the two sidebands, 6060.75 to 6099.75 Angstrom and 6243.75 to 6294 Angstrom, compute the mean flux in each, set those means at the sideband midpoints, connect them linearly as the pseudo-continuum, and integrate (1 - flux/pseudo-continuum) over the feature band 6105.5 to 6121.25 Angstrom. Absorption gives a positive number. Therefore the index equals 0.5 Angstrom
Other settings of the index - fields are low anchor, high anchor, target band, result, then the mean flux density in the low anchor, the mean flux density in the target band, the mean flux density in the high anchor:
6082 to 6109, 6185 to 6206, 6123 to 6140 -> -0.34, 9.09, 8.86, 7.95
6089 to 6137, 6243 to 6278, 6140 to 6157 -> -1.49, 8.77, 9.64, 9.15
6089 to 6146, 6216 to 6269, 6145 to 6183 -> -0.79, 8.91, 9.19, 9.14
